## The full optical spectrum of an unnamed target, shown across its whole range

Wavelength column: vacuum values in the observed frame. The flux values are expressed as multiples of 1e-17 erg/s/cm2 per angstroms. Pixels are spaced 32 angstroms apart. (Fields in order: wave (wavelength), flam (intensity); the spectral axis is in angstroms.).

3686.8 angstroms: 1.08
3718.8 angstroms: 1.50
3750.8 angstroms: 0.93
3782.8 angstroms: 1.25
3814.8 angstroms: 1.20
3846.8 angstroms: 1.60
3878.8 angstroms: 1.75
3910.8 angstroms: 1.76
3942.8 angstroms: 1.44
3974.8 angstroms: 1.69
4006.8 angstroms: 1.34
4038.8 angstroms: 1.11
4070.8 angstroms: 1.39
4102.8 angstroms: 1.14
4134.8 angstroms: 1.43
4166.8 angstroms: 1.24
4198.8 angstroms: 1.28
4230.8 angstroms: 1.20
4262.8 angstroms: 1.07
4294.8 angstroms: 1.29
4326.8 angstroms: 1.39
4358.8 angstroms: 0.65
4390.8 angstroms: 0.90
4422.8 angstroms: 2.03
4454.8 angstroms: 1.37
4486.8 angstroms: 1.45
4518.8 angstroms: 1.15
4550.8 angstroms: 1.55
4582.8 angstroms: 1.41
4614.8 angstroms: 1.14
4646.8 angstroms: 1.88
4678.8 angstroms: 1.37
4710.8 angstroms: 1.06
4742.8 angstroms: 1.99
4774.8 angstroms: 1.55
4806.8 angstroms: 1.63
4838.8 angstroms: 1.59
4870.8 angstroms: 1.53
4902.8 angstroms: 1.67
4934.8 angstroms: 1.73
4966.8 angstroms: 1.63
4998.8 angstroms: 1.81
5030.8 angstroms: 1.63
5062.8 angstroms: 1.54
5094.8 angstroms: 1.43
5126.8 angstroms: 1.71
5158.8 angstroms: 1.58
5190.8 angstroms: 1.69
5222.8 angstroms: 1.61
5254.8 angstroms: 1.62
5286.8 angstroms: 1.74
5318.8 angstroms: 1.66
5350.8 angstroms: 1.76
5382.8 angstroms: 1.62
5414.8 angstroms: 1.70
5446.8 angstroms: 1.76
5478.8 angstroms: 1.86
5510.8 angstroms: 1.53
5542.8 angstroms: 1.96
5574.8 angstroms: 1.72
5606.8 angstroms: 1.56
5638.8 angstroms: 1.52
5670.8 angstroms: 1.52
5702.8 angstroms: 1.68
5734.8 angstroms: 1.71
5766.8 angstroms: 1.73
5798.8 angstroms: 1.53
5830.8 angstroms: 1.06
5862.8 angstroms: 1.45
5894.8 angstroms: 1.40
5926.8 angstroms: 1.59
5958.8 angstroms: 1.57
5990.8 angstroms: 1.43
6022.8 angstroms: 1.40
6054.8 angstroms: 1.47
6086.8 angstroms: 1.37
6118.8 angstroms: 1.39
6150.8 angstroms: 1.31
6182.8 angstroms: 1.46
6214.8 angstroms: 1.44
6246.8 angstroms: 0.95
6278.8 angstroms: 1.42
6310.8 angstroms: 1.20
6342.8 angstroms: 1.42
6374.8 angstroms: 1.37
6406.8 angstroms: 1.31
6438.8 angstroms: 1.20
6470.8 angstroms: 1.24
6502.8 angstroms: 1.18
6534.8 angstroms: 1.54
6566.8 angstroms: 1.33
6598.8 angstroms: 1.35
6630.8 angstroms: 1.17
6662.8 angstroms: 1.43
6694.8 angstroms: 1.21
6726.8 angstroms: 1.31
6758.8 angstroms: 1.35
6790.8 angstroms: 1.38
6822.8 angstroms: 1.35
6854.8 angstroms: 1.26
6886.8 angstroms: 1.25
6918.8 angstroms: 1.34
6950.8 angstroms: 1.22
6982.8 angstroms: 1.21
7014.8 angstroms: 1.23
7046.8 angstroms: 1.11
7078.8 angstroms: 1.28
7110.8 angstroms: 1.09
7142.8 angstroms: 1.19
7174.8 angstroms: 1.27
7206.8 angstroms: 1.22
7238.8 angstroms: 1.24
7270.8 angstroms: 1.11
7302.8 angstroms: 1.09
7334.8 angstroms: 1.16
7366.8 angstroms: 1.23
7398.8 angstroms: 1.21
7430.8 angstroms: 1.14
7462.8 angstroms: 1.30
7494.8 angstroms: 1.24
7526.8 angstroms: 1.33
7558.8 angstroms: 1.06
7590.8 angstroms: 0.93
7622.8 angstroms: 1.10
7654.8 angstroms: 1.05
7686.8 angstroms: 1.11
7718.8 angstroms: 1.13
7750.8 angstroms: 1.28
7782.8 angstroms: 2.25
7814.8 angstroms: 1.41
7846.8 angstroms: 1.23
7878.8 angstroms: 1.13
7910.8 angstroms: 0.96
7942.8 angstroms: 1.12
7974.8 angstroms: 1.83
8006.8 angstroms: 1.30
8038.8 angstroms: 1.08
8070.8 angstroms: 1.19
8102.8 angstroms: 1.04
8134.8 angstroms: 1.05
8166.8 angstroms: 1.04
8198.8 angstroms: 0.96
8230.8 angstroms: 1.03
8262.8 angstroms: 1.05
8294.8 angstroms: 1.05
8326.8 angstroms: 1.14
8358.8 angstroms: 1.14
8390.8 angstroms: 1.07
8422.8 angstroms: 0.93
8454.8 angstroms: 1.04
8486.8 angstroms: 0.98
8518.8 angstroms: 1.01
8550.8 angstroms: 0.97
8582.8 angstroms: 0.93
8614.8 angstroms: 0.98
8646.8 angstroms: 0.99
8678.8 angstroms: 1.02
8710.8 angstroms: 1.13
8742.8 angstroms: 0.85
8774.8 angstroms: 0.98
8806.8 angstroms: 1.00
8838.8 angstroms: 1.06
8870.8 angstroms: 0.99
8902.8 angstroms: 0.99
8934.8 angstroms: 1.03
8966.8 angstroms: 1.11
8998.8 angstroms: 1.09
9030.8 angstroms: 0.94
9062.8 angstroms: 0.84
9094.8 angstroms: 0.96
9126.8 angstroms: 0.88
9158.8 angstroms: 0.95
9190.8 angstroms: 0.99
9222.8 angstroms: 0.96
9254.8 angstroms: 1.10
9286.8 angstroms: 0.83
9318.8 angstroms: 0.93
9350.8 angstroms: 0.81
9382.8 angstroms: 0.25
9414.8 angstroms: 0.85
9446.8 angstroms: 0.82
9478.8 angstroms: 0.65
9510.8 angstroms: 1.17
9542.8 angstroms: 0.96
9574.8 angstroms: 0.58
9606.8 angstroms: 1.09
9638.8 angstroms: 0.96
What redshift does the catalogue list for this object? 0.19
